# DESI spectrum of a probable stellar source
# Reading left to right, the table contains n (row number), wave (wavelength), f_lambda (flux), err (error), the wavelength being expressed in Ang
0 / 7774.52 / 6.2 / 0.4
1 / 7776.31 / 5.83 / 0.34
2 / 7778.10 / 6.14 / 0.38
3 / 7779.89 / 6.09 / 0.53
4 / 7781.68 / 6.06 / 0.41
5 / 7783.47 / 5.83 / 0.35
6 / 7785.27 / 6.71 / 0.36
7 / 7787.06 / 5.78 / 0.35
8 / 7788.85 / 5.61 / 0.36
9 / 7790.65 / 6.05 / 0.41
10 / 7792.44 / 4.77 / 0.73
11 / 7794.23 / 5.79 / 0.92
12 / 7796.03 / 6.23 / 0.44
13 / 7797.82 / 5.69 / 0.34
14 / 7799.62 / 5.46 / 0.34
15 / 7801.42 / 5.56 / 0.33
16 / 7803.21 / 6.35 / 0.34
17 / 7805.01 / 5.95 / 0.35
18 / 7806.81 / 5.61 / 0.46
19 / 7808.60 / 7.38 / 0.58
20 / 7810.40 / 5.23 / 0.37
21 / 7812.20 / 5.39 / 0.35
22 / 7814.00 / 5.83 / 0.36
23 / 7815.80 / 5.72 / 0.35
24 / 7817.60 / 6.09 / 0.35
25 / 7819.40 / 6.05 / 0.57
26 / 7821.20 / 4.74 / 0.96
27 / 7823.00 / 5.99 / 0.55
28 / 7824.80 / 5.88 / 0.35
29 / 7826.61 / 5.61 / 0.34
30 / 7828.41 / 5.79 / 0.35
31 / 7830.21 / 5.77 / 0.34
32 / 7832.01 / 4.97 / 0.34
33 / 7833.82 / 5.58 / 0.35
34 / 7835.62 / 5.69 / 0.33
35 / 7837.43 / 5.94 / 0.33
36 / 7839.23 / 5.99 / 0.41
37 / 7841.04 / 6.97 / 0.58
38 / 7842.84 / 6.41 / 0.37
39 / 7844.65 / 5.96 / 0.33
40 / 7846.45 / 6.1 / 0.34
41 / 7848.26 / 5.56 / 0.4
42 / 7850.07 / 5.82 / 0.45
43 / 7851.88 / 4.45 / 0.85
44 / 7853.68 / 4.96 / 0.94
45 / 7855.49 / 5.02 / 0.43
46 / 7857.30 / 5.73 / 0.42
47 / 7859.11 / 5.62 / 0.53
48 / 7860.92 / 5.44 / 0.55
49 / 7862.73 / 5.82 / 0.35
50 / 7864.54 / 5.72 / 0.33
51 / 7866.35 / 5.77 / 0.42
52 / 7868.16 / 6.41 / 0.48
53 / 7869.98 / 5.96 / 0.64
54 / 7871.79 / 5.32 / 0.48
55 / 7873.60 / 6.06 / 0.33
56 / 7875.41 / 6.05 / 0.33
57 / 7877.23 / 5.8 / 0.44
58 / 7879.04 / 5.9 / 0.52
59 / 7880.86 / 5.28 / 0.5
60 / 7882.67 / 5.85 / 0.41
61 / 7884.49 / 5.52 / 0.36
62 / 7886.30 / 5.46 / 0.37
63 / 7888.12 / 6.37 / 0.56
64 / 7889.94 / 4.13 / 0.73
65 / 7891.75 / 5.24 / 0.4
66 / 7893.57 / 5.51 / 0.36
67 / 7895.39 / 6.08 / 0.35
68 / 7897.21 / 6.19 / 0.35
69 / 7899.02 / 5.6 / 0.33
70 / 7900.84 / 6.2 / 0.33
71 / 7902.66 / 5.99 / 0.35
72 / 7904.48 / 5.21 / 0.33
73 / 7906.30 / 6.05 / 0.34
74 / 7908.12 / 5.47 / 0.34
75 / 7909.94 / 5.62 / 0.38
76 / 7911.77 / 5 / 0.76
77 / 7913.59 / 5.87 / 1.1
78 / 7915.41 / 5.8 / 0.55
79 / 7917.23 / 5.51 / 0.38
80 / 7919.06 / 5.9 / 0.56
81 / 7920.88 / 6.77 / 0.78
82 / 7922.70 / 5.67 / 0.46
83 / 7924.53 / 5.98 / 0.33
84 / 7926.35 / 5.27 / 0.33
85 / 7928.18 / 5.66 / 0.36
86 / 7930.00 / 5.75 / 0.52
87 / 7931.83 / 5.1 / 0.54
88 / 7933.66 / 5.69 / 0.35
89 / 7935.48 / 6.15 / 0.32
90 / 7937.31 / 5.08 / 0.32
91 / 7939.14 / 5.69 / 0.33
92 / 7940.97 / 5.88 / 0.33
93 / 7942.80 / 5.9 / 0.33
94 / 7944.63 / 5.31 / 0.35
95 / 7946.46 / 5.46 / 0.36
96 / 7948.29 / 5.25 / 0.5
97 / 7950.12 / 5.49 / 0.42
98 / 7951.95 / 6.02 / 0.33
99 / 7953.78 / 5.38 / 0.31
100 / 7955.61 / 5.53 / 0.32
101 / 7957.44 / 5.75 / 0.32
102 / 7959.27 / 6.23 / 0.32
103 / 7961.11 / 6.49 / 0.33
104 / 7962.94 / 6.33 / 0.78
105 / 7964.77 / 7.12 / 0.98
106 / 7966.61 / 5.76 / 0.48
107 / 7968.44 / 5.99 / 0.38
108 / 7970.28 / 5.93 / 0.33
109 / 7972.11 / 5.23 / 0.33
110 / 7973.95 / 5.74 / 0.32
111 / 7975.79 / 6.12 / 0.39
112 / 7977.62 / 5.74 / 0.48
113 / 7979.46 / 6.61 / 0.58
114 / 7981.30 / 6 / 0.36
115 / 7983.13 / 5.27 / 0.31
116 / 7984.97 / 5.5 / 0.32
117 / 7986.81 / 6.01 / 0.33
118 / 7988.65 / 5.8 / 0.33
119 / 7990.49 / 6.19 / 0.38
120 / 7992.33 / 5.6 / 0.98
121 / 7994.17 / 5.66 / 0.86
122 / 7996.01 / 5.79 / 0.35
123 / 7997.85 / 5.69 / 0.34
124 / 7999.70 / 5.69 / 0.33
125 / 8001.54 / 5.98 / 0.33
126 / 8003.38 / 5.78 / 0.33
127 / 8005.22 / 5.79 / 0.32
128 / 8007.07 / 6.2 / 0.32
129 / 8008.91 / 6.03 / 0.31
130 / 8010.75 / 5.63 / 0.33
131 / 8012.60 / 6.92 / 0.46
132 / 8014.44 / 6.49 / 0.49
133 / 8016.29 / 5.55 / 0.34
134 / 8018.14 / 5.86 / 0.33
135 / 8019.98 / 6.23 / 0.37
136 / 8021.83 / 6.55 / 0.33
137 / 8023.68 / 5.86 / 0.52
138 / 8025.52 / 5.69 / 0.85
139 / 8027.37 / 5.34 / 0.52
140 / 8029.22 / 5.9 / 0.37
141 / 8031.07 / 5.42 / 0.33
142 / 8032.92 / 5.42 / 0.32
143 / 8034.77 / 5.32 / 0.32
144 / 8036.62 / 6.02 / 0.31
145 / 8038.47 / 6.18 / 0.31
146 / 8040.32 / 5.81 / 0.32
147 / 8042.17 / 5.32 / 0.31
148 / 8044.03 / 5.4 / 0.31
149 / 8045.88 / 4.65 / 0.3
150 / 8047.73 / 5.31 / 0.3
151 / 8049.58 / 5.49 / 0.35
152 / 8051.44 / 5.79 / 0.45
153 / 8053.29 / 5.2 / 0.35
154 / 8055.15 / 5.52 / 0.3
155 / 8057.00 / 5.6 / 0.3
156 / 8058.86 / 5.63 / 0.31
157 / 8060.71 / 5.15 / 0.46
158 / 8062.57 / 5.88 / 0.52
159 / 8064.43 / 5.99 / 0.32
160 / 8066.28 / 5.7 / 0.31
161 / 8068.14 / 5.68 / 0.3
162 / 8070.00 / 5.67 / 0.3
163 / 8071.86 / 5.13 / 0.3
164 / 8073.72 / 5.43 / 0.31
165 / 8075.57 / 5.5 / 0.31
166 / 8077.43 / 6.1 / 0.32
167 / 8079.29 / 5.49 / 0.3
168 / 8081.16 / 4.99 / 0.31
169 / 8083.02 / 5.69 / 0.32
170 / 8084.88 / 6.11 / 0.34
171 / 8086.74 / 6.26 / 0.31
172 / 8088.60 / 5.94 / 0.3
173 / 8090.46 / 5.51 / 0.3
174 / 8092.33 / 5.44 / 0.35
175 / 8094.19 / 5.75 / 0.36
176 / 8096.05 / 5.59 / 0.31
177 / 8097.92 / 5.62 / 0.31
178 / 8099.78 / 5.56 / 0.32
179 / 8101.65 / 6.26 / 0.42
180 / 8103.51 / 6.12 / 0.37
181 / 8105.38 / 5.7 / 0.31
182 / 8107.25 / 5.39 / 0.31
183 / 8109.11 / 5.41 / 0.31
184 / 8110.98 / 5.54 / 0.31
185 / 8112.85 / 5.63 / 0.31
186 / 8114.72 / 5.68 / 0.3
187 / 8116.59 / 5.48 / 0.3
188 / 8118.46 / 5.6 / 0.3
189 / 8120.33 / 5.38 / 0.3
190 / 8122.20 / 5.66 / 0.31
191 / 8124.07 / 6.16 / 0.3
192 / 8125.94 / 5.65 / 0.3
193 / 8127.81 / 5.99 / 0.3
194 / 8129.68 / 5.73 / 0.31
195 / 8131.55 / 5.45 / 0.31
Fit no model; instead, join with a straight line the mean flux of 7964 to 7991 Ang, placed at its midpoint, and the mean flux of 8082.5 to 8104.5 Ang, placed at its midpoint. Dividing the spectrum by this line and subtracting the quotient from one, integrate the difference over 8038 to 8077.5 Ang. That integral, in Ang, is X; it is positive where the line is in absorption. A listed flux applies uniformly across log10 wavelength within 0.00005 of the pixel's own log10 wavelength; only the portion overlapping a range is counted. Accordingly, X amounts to 2.2 Ang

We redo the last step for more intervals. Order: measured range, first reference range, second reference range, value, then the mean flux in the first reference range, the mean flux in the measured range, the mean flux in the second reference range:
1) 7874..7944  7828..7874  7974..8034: 1.1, 5.72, 5.69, 5.88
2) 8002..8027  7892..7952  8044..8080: -2.0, 5.69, 6.03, 5.52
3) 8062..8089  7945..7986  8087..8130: 0.2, 5.85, 5.7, 5.69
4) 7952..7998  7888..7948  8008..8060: -1.8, 5.66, 5.9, 5.72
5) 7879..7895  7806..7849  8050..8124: 0.9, 5.85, 5.47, 5.64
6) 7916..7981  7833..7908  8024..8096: -1.7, 5.72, 5.82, 5.59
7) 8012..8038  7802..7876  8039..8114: -1.2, 5.77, 5.89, 5.6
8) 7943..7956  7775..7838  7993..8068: 0.6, 5.81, 5.51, 5.73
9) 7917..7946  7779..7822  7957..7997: 1.0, 5.83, 5.71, 5.95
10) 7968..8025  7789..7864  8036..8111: -2.6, 5.73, 5.92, 5.62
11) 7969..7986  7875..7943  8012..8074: -0.4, 5.68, 5.8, 5.67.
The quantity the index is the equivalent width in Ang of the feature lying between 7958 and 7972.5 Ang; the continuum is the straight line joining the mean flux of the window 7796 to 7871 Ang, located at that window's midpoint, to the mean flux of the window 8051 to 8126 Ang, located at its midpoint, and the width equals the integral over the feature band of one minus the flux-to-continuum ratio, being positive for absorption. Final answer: -1.2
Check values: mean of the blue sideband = 5.76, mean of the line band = 6.16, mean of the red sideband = 5.65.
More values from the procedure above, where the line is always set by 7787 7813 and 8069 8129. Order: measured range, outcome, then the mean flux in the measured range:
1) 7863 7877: -0.31 Ang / 5.89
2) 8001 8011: -0.37 Ang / 5.92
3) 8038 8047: 0.41 Ang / 5.43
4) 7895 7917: 0.03 Ang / 5.74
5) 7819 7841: 0.27 Ang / 5.71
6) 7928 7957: 0.76 Ang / 5.58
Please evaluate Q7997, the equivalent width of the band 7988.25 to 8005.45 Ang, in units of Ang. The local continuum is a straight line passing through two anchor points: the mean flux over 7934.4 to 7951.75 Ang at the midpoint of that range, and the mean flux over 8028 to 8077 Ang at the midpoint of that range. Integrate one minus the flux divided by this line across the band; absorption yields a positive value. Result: -0.7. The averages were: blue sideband 5.6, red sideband 5.55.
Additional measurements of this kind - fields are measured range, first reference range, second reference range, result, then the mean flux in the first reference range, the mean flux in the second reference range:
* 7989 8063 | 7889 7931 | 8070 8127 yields -0.9 Ang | 5.67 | 5.66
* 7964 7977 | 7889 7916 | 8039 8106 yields -0.8 Ang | 5.6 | 5.61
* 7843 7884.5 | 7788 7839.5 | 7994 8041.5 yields 0.7 Ang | 5.75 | 5.88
